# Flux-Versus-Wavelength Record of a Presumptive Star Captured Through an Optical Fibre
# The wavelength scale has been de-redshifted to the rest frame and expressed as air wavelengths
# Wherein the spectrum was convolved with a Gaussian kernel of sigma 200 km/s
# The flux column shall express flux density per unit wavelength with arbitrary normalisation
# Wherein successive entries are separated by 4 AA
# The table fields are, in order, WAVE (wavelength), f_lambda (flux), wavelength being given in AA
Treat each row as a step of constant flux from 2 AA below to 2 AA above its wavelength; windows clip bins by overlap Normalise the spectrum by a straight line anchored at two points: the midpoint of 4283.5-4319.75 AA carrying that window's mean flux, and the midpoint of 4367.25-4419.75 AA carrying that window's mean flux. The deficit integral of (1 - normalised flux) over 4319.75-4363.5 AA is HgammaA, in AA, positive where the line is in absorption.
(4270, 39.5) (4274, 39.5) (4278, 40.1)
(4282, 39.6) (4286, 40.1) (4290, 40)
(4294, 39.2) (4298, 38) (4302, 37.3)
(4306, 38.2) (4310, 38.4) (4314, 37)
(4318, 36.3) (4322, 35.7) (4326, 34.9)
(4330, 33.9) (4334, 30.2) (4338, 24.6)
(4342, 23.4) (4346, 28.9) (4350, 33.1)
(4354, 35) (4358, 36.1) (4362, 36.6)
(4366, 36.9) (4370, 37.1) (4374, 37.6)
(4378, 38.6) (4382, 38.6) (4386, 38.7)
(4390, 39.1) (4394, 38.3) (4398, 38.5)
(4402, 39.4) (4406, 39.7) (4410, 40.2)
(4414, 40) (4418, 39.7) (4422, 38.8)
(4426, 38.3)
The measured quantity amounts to 7.4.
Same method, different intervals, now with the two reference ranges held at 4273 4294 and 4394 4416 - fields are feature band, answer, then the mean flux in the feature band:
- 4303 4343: 6.14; 33.6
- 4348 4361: 1.55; 34.9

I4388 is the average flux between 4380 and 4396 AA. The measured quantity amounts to 38.7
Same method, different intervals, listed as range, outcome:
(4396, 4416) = 39.6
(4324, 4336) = 33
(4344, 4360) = 33.3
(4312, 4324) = 36.3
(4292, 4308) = 38.2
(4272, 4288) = 39.8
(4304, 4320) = 37.5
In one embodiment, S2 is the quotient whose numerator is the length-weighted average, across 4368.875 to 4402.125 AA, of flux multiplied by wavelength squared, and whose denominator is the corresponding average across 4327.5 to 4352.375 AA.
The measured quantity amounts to 1.3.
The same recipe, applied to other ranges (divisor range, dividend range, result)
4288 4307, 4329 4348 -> 0.74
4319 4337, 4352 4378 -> 1.12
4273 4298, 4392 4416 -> 1.05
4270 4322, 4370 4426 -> 1.06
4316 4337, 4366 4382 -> 1.14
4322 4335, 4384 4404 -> 1.19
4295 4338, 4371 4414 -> 1.13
